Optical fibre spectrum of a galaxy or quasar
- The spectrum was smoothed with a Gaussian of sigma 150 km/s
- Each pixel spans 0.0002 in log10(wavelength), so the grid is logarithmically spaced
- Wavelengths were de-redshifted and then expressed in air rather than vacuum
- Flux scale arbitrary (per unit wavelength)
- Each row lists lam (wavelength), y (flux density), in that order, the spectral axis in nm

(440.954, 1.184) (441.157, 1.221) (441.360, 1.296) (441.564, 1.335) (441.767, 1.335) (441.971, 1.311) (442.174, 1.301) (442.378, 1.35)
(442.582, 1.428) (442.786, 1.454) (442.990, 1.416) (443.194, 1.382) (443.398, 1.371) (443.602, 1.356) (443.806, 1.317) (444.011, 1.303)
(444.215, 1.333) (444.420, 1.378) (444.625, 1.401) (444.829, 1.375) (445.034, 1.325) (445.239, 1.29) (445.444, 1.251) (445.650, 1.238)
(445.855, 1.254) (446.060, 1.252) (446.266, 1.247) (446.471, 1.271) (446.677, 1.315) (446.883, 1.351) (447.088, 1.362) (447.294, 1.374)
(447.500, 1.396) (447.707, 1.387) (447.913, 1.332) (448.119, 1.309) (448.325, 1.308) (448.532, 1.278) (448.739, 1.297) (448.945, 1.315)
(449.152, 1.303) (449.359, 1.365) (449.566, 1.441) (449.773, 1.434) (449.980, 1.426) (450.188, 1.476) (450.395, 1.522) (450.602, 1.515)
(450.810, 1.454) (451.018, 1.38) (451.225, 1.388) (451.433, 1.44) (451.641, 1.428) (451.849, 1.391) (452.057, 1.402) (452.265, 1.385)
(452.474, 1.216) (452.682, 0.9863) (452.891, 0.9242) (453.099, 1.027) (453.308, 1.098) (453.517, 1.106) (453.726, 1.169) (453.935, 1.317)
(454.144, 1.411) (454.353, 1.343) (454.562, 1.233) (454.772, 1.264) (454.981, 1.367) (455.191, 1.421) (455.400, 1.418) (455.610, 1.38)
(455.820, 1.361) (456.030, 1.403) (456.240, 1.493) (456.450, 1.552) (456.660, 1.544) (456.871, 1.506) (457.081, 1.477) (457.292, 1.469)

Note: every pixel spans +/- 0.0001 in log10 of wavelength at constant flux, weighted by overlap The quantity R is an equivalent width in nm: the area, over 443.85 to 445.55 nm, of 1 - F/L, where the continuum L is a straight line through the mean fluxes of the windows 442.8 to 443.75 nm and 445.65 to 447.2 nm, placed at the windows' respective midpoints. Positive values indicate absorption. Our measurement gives 0.015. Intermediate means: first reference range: 1.39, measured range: 1.33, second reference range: 1.29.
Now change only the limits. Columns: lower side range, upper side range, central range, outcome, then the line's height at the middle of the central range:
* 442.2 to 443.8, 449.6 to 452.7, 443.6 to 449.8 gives 0.297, 1.39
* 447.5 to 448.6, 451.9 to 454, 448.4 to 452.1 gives -0.436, 1.26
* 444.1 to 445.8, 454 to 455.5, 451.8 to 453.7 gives 0.255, 1.34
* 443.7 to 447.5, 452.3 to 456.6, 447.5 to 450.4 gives -0.145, 1.3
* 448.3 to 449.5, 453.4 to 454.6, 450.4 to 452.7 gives -0.169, 1.29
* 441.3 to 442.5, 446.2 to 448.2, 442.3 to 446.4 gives -0.019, 1.33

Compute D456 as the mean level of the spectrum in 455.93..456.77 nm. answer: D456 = 1.5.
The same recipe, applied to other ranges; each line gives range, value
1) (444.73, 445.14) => 1.35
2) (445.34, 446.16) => 1.25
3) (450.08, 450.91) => 1.49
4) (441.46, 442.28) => 1.32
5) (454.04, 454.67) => 1.33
